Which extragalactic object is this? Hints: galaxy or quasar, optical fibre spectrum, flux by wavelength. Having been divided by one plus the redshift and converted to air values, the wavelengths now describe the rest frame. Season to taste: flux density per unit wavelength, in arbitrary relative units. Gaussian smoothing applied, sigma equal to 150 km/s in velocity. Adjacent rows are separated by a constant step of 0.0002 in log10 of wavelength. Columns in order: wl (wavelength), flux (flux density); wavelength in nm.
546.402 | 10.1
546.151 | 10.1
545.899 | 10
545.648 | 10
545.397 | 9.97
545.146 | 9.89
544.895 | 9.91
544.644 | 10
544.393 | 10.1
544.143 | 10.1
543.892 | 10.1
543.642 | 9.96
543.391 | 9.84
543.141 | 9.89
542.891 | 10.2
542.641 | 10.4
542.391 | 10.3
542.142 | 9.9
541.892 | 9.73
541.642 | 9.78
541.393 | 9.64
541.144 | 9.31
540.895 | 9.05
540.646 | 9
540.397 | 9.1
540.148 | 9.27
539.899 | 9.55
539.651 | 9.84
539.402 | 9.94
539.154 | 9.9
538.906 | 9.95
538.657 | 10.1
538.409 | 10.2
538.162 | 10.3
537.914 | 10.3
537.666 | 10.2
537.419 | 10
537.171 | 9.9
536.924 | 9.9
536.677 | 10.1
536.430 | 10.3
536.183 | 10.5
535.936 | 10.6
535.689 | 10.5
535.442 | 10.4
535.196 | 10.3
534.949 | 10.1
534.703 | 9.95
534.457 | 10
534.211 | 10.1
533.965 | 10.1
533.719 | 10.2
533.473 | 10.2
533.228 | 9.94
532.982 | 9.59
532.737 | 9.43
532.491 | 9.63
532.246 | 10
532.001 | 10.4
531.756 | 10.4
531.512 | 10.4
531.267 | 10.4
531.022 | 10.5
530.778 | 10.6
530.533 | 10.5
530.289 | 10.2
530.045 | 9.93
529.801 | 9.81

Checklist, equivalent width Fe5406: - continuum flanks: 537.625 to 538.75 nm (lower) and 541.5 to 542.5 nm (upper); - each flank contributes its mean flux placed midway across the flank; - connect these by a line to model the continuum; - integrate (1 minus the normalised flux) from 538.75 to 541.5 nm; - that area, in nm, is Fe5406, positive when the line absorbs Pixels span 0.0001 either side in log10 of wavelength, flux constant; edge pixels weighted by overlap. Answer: 0.15 nm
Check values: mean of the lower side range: 10.2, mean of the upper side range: 9.92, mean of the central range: 9.51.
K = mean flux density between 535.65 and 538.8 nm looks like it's 10.2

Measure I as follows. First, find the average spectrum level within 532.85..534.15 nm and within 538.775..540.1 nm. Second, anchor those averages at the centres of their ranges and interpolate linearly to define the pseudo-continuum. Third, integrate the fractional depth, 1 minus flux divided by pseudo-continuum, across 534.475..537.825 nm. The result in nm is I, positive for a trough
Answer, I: -0.10 nm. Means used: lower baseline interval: 10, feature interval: 10.2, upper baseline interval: 9.8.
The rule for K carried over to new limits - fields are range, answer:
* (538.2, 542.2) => 9.65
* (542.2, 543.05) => 10.3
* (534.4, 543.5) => 9.95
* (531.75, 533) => 9.89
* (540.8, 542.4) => 9.64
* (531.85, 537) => 10.1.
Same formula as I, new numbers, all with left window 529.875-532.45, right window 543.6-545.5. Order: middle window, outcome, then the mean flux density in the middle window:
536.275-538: 0.01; 10.1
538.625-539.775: 0.02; 9.93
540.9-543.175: 0.05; 9.86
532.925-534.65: 0.04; 10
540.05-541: 0.09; 9.1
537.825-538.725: -0.01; 10.2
